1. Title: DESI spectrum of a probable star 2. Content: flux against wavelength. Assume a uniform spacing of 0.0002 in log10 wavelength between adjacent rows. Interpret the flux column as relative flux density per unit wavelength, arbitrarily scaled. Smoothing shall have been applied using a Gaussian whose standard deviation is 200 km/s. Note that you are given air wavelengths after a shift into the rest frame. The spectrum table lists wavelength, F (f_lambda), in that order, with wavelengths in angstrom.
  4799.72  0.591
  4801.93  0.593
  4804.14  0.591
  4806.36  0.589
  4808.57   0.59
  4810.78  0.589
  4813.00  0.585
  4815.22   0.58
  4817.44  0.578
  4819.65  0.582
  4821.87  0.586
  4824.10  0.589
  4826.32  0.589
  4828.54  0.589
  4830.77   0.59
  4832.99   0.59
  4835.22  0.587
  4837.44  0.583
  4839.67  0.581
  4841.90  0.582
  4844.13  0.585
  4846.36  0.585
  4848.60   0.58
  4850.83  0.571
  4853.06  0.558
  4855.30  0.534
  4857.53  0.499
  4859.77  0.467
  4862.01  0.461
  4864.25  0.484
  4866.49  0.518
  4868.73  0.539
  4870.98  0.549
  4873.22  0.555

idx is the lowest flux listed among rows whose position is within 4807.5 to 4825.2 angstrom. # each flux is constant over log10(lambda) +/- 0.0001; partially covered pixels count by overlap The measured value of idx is 0.578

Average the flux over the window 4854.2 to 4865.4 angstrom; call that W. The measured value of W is 0.489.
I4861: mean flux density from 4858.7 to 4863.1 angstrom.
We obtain 0.464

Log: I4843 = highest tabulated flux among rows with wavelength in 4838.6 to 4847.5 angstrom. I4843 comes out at 0.585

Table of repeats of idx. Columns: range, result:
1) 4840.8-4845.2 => 0.582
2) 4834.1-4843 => 0.581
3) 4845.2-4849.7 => 0.58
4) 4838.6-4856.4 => 0.534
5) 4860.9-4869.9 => 0.461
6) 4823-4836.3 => 0.587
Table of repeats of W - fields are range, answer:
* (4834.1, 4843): 0.583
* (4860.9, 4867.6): 0.488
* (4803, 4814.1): 0.589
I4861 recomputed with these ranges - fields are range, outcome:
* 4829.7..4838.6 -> 0.588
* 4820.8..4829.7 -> 0.588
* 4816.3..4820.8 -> 0.581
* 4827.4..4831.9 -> 0.59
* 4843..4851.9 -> 0.58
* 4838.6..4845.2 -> 0.583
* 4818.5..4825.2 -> 0.586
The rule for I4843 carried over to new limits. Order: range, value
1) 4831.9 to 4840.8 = 0.59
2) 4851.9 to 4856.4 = 0.558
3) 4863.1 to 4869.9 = 0.539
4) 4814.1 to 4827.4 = 0.589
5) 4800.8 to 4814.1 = 0.593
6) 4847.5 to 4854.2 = 0.58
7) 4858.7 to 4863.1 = 0.467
